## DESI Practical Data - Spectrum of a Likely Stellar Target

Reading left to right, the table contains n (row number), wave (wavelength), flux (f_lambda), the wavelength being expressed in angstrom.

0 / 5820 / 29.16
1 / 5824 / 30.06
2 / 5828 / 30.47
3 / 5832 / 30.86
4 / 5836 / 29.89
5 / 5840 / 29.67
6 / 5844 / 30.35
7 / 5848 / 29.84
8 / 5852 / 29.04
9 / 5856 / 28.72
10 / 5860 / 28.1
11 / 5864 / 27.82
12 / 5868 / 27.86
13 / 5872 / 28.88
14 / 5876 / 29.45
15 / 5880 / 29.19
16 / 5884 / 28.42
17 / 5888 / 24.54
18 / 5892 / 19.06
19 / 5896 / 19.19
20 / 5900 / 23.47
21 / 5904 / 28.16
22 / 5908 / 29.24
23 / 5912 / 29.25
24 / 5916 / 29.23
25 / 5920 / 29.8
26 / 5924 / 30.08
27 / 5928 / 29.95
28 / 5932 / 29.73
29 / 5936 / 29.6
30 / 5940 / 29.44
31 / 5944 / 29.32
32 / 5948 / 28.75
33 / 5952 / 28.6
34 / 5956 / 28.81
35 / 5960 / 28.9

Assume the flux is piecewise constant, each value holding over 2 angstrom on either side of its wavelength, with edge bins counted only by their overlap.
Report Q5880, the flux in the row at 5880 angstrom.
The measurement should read 29.19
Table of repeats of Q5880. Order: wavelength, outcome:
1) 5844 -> 30.35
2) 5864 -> 27.82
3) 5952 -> 28.6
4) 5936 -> 29.6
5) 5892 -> 19.06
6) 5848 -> 29.84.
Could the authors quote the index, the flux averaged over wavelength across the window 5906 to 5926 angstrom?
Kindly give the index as 29.5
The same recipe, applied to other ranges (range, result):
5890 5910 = 23.8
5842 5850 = 30.1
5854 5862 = 28.4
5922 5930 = 30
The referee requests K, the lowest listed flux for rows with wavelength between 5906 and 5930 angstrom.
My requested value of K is 29.23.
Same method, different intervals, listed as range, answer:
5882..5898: 19.06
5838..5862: 28.1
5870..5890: 24.54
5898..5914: 23.47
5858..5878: 27.82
